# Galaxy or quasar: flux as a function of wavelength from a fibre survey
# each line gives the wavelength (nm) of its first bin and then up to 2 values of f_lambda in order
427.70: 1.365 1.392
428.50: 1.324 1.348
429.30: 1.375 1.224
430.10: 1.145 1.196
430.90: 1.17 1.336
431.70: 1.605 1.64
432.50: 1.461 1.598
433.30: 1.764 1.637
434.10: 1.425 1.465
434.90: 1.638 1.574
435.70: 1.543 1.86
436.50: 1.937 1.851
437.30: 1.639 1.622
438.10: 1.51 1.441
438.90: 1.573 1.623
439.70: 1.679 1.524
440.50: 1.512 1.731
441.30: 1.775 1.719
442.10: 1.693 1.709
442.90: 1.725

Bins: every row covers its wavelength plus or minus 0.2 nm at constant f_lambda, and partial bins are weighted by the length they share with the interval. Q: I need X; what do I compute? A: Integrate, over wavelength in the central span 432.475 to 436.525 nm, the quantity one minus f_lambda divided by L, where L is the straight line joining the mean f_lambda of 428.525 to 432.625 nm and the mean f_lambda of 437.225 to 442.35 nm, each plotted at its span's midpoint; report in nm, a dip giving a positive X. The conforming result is -0.44 nm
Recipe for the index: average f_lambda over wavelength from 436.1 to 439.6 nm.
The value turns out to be 1.66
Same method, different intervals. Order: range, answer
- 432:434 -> 1.61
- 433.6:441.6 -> 1.63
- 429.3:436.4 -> 1.49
